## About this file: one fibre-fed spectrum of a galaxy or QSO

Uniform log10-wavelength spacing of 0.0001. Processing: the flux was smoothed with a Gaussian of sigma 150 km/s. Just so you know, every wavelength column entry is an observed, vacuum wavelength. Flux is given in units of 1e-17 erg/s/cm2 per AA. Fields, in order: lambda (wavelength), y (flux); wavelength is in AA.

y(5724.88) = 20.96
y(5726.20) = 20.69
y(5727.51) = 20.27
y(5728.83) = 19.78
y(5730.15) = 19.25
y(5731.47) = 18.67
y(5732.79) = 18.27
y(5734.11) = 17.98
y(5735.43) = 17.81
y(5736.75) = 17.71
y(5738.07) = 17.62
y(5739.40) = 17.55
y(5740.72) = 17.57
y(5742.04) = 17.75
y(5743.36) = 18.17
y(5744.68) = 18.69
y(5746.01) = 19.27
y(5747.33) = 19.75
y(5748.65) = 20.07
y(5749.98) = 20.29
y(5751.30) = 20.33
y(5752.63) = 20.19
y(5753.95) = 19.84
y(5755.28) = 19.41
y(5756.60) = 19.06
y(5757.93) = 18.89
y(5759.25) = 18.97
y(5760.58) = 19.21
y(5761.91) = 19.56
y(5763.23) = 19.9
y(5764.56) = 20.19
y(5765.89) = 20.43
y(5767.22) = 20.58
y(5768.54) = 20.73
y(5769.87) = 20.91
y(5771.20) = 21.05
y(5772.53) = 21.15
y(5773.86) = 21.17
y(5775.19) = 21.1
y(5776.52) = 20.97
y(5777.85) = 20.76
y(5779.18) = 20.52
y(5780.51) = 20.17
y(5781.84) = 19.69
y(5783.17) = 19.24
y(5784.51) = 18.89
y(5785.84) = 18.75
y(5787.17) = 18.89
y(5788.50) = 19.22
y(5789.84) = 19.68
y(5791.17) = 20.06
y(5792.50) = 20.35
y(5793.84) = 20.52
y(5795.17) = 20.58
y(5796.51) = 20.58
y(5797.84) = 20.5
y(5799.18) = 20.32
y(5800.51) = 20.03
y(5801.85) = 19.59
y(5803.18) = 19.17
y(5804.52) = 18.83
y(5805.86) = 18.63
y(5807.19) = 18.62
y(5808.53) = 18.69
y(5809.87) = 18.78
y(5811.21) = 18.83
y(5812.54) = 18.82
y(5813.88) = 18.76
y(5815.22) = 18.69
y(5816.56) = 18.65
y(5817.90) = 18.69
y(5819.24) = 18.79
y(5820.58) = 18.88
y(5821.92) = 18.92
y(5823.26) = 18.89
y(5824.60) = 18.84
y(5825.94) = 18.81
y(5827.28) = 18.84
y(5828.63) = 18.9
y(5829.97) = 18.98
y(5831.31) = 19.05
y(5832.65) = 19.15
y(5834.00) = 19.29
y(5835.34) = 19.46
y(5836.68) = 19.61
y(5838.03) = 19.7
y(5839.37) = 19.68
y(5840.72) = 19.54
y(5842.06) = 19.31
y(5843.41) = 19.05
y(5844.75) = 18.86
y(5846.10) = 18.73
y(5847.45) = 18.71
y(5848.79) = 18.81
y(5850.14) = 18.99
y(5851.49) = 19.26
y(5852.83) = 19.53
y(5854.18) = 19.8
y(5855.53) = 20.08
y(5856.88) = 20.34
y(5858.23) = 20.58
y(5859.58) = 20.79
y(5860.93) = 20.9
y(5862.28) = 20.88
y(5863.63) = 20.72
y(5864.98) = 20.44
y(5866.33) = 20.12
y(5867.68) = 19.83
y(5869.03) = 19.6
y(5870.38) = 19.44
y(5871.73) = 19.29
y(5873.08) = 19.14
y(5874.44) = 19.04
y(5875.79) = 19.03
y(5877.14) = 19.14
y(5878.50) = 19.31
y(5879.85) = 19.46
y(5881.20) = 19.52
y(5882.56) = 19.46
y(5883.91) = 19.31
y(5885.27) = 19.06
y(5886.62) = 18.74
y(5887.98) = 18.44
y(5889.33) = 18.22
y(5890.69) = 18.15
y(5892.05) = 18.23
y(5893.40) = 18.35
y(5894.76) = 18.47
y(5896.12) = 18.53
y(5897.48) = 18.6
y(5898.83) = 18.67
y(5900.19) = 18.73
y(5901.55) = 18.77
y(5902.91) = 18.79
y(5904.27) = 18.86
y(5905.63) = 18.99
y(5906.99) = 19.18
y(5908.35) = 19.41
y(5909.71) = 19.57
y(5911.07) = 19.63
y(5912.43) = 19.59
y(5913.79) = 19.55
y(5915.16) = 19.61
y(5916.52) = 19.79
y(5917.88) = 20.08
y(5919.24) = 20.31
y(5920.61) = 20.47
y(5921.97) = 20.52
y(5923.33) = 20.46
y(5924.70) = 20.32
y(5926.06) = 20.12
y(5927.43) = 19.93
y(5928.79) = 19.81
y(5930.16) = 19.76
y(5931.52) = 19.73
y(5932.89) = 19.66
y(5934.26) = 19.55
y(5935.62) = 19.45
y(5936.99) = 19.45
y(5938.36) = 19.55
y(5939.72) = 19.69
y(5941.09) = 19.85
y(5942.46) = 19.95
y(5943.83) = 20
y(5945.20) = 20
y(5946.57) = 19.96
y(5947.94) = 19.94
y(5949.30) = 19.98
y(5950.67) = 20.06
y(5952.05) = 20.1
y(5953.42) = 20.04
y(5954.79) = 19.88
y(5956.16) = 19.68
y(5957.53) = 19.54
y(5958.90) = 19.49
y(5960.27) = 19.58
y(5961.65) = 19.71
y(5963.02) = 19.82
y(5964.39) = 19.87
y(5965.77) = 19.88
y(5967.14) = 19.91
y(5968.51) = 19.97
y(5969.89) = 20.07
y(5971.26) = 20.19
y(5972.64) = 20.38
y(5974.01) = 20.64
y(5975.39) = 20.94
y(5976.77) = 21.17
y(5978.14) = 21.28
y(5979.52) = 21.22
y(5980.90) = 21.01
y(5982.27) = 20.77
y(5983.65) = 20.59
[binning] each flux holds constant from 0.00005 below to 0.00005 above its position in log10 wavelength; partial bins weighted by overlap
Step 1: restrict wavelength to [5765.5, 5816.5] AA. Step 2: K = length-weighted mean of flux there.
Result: 19.8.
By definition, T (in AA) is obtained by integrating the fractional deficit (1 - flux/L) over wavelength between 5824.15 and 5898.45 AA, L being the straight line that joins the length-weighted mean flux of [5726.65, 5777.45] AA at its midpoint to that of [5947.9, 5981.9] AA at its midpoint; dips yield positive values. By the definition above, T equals 2.0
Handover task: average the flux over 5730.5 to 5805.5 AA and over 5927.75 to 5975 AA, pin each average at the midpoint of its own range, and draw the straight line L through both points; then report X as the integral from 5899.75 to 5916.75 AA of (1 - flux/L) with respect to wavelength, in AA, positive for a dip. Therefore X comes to 0.46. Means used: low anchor 19.6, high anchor 19.9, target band 19.3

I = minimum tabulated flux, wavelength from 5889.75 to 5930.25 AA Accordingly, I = 18.15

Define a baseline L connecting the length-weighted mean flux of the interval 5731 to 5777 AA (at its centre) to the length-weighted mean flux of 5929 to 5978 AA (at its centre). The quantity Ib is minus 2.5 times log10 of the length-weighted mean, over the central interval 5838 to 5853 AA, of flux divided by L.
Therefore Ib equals 0.03 mag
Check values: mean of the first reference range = 19.4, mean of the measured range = 19.2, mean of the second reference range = 19.9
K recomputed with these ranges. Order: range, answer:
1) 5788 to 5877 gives 19.4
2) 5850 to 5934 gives 19.5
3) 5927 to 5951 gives 19.8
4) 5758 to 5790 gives 20.1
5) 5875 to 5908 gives 18.8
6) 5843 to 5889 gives 19.5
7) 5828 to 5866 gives 19.6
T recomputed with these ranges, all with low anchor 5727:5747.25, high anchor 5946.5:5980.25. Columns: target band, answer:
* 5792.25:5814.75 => -0.6 AA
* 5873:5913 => 1.4 AA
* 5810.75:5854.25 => 0.3 AA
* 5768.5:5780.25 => -1.4 AA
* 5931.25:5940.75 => 0.2 AA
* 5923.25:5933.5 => 0.0 AA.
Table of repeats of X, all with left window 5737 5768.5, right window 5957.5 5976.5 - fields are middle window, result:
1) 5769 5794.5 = -1.0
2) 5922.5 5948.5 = 0.1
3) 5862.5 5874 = -0.1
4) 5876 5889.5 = 0.4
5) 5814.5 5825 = 0.4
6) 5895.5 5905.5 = 0.5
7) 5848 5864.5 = -0.3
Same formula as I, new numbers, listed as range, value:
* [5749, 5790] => 18.75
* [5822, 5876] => 18.71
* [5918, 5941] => 19.45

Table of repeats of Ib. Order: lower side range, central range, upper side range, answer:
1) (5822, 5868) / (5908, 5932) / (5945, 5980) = -0.001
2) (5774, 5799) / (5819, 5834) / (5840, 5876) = 0.051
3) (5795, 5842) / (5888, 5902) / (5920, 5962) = 0.066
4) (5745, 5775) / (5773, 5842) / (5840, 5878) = 0.022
